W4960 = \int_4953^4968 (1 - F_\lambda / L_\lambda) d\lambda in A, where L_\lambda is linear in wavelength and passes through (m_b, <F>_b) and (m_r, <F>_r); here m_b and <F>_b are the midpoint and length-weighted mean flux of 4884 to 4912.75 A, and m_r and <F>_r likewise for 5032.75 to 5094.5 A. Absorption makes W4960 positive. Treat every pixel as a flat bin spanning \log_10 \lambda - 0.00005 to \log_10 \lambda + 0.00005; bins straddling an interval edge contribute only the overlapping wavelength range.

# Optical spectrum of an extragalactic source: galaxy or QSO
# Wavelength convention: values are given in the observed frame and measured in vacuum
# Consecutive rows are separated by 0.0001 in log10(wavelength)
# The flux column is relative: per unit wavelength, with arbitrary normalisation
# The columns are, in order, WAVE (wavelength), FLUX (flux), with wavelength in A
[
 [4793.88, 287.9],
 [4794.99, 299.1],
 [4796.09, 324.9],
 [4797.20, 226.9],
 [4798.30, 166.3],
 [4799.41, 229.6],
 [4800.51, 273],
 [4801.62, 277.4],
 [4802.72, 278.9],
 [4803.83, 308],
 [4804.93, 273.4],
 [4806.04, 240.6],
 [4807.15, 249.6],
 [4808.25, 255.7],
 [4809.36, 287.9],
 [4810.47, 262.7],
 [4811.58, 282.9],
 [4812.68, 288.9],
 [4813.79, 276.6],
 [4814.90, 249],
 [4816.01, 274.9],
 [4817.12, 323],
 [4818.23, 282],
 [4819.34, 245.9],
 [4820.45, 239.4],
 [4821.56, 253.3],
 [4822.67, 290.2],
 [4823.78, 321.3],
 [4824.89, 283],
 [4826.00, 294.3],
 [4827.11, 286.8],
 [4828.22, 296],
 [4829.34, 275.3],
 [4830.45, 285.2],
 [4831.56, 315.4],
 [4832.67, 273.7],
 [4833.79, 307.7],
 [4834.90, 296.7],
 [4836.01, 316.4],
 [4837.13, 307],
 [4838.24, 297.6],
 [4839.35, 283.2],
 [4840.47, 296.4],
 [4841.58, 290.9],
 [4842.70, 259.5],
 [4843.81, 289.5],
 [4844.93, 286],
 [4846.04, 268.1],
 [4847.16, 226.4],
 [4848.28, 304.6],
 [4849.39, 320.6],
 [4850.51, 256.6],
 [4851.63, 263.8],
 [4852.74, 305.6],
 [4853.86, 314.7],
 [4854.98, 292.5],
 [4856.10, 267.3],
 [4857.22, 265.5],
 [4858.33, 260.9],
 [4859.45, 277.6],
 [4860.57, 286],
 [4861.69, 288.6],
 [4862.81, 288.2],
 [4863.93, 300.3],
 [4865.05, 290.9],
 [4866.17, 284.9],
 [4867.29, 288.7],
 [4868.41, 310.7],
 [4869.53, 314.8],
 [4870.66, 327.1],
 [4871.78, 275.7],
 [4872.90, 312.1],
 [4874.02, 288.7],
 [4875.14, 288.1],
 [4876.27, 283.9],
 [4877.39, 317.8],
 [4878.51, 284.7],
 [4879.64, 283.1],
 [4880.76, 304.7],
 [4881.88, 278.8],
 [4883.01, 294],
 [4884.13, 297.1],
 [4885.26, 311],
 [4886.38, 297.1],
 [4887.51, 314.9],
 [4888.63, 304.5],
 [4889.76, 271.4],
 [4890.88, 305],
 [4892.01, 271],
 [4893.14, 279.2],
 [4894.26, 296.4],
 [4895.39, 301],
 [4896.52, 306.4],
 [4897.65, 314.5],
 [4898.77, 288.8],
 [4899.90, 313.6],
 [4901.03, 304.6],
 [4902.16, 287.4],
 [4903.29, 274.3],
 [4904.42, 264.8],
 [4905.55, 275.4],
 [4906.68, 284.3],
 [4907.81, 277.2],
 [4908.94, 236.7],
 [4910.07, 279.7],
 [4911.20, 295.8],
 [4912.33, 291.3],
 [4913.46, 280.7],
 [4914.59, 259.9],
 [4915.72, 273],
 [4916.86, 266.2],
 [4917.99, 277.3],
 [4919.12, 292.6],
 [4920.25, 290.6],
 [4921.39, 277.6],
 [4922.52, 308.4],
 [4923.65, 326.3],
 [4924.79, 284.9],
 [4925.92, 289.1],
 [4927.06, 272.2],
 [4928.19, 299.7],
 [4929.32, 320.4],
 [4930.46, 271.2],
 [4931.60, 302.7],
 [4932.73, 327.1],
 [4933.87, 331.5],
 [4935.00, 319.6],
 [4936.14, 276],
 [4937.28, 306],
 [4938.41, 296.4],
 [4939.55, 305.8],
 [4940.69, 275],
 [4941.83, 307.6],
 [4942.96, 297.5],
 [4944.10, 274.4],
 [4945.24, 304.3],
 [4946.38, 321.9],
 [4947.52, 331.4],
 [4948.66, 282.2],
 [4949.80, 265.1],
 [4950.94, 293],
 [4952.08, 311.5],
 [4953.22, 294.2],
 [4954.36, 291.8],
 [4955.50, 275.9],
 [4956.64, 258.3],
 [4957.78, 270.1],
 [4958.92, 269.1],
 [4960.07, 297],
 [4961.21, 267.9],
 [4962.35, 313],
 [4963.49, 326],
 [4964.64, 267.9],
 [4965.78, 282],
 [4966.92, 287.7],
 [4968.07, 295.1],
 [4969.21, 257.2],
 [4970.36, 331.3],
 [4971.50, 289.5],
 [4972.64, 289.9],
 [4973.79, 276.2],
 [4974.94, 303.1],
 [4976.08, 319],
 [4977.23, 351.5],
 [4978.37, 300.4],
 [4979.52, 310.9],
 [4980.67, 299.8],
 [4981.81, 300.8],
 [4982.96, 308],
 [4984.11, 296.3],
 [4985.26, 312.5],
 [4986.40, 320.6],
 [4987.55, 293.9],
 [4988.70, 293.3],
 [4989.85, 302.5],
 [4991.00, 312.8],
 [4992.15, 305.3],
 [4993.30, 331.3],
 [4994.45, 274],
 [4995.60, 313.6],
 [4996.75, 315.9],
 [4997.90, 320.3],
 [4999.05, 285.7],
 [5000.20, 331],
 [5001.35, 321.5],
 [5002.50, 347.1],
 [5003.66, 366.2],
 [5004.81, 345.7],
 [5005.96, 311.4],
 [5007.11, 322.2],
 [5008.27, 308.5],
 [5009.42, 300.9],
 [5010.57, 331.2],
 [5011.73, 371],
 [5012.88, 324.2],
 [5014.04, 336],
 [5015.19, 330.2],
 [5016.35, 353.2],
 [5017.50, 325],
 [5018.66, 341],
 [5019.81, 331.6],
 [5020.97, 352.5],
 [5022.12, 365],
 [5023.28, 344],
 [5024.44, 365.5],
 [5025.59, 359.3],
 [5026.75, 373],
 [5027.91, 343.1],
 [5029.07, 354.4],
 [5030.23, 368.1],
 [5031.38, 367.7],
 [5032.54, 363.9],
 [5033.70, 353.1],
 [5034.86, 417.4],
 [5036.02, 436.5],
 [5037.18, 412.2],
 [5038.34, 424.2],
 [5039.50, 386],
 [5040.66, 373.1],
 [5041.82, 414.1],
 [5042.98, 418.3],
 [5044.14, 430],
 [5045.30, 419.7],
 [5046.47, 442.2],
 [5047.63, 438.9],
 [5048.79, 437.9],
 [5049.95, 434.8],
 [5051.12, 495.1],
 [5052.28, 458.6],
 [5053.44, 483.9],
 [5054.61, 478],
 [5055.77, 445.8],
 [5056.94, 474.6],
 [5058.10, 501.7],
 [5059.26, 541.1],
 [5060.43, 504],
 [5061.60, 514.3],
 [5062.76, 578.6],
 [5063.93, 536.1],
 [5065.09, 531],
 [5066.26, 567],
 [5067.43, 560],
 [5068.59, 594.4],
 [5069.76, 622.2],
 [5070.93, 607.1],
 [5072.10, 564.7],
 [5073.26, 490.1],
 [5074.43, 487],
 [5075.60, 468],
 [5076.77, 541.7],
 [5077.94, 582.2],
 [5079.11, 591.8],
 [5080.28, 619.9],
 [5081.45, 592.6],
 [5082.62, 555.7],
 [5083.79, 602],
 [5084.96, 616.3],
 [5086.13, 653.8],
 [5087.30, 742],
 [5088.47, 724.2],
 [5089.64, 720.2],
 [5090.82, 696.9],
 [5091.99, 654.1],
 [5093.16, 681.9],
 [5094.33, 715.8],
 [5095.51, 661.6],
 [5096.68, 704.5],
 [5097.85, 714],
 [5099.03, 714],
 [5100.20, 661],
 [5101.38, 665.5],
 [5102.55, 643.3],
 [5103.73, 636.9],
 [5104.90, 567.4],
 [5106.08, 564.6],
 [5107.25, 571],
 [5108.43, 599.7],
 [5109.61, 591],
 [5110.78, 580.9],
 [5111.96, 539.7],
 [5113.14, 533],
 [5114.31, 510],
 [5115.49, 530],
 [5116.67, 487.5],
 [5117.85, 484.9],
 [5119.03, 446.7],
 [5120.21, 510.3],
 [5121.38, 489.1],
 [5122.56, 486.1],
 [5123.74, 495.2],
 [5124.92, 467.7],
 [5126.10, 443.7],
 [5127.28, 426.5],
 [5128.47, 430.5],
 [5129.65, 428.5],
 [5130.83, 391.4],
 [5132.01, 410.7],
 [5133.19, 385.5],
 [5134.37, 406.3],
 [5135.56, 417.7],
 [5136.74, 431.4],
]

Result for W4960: 3.73 A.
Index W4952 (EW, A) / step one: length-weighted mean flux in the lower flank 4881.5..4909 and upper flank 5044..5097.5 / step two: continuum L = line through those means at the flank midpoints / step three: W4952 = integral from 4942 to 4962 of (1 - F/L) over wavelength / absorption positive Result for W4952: 4.7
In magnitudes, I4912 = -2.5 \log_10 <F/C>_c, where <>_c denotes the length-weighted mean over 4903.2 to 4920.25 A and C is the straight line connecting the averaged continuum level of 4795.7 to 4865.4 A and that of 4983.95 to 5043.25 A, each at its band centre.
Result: 0.12 mag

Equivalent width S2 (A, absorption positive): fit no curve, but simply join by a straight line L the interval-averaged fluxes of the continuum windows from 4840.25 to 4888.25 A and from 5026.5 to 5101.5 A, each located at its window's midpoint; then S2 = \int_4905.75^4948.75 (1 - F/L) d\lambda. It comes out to 8.54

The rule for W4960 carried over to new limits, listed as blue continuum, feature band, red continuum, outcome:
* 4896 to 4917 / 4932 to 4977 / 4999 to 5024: 1.7 A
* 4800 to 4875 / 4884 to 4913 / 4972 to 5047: 1.4 A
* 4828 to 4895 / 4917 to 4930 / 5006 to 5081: 1.8 A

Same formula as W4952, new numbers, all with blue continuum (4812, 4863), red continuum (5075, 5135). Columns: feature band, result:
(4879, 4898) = 2.38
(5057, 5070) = -0.54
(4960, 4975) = 4.64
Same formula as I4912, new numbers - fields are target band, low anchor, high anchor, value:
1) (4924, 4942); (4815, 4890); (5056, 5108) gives 0.31 mag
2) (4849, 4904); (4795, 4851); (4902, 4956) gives -0.03 mag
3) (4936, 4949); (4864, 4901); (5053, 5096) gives 0.28 mag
